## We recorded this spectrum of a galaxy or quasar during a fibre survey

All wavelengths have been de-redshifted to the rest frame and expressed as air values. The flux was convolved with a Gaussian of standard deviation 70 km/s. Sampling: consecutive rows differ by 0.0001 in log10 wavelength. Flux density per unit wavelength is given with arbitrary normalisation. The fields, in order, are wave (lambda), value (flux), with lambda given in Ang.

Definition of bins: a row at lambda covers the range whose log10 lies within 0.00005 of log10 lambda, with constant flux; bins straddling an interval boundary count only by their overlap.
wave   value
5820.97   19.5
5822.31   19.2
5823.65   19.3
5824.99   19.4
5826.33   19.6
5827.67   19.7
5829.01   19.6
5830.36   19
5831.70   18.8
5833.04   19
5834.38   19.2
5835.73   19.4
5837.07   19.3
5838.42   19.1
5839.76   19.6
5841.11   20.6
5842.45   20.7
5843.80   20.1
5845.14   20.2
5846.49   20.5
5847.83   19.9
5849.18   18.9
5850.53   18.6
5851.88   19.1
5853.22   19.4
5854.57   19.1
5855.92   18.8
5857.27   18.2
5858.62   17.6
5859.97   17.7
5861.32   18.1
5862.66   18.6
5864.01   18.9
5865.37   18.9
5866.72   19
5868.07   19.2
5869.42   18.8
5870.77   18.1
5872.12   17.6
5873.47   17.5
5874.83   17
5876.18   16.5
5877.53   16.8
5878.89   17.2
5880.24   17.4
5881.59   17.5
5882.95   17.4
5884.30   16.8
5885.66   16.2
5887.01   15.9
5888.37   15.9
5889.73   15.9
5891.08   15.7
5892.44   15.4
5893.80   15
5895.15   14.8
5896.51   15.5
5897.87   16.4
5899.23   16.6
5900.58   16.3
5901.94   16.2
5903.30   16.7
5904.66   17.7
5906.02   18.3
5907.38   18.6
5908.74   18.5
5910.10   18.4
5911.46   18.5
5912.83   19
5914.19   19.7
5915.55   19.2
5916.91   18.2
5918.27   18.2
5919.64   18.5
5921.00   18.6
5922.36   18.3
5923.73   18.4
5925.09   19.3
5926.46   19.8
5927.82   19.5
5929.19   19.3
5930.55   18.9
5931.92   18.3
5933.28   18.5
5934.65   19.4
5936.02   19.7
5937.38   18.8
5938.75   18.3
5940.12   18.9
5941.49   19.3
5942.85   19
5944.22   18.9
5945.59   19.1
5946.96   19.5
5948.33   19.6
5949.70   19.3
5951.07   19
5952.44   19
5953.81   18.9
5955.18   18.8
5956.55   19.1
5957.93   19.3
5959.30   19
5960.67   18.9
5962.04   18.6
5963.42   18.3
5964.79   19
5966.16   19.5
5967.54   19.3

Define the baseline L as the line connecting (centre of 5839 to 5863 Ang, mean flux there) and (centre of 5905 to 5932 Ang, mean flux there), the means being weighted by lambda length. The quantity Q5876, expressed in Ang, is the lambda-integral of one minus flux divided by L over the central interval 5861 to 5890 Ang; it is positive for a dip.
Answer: 2.3 Ang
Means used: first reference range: 19.2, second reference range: 18.8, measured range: 17.5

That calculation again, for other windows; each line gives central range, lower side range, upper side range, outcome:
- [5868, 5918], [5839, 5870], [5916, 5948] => 4.9 Ang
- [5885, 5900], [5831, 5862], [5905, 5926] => 2.4 Ang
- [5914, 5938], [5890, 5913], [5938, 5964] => -1.3 Ang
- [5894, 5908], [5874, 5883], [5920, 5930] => 1.1 Ang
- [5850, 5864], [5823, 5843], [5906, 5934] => 0.5 Ang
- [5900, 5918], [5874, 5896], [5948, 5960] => -0.8 Ang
